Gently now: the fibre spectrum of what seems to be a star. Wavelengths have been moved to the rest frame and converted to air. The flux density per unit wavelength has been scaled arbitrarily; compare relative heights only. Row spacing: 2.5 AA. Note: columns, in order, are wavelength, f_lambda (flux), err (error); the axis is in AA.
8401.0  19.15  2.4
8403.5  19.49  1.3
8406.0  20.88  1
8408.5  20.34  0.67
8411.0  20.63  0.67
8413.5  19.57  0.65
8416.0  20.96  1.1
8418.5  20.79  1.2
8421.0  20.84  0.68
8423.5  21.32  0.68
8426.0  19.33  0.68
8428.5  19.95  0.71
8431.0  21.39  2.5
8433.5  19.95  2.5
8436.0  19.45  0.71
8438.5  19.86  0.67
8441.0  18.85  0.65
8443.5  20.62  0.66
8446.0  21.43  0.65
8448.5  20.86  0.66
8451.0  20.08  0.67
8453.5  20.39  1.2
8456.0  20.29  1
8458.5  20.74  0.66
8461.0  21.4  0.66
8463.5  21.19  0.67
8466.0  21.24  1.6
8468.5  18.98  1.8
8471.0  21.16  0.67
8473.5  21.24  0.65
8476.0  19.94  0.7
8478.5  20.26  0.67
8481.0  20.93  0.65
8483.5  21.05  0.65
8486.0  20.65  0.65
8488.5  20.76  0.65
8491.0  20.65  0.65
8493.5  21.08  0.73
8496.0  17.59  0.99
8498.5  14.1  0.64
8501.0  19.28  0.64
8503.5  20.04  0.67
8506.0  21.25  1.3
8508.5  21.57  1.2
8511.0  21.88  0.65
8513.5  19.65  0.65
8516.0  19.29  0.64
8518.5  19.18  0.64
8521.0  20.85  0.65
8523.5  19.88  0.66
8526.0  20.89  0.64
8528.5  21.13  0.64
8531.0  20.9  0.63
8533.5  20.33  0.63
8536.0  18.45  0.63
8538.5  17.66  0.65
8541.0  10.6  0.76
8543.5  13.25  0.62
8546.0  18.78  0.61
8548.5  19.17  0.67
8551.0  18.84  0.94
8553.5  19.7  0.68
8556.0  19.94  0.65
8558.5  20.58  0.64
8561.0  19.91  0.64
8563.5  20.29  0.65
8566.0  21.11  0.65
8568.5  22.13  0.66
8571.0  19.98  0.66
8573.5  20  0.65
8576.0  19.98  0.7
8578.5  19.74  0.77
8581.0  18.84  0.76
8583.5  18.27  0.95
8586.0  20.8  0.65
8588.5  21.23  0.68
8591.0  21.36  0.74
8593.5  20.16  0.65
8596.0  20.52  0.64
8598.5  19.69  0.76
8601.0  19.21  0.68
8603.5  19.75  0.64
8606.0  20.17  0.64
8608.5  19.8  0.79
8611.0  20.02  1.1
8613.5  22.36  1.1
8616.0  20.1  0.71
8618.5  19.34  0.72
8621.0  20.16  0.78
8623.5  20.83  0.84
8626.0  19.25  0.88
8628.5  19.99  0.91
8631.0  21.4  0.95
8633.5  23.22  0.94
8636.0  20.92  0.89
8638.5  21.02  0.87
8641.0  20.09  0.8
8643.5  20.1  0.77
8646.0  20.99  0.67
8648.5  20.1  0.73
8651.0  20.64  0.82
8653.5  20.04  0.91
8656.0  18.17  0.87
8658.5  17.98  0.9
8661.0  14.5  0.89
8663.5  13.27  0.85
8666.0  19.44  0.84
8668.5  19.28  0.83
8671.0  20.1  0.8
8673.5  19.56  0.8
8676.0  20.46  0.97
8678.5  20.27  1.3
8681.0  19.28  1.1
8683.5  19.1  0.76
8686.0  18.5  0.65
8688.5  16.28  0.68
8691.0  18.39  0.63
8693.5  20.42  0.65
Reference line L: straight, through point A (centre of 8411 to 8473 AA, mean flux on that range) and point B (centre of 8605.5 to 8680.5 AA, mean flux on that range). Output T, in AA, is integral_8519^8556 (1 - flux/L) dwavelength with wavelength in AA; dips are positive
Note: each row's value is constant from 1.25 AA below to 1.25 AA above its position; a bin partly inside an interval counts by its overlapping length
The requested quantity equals 2.7 AA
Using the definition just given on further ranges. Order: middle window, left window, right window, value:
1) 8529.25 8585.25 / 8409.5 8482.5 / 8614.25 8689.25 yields 2.52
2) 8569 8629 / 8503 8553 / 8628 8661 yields -0.99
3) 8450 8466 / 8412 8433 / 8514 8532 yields -0.25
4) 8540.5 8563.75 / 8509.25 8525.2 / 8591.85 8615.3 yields 2.23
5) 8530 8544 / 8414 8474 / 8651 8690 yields 1.91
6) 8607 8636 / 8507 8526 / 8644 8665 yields -2.80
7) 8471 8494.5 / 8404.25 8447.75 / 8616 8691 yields -0.72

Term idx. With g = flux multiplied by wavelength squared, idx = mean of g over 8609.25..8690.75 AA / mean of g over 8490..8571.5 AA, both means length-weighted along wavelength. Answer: 1.04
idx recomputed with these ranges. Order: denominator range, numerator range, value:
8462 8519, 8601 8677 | 1.02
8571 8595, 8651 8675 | 0.92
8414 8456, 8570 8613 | 1.02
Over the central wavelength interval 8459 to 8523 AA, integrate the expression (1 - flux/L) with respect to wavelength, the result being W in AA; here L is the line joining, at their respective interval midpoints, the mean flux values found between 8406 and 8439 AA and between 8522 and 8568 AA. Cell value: -1.9 AA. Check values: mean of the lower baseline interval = 20.4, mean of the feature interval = 20.2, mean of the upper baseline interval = 19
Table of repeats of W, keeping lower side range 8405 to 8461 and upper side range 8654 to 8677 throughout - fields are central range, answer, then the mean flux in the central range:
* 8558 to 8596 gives -2.6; 20.3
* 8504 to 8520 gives -0.7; 20.5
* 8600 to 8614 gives -1.1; 20.1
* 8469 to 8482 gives -0.4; 20.6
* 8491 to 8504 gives 0.8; 18.5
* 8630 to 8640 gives -1.7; 21.6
